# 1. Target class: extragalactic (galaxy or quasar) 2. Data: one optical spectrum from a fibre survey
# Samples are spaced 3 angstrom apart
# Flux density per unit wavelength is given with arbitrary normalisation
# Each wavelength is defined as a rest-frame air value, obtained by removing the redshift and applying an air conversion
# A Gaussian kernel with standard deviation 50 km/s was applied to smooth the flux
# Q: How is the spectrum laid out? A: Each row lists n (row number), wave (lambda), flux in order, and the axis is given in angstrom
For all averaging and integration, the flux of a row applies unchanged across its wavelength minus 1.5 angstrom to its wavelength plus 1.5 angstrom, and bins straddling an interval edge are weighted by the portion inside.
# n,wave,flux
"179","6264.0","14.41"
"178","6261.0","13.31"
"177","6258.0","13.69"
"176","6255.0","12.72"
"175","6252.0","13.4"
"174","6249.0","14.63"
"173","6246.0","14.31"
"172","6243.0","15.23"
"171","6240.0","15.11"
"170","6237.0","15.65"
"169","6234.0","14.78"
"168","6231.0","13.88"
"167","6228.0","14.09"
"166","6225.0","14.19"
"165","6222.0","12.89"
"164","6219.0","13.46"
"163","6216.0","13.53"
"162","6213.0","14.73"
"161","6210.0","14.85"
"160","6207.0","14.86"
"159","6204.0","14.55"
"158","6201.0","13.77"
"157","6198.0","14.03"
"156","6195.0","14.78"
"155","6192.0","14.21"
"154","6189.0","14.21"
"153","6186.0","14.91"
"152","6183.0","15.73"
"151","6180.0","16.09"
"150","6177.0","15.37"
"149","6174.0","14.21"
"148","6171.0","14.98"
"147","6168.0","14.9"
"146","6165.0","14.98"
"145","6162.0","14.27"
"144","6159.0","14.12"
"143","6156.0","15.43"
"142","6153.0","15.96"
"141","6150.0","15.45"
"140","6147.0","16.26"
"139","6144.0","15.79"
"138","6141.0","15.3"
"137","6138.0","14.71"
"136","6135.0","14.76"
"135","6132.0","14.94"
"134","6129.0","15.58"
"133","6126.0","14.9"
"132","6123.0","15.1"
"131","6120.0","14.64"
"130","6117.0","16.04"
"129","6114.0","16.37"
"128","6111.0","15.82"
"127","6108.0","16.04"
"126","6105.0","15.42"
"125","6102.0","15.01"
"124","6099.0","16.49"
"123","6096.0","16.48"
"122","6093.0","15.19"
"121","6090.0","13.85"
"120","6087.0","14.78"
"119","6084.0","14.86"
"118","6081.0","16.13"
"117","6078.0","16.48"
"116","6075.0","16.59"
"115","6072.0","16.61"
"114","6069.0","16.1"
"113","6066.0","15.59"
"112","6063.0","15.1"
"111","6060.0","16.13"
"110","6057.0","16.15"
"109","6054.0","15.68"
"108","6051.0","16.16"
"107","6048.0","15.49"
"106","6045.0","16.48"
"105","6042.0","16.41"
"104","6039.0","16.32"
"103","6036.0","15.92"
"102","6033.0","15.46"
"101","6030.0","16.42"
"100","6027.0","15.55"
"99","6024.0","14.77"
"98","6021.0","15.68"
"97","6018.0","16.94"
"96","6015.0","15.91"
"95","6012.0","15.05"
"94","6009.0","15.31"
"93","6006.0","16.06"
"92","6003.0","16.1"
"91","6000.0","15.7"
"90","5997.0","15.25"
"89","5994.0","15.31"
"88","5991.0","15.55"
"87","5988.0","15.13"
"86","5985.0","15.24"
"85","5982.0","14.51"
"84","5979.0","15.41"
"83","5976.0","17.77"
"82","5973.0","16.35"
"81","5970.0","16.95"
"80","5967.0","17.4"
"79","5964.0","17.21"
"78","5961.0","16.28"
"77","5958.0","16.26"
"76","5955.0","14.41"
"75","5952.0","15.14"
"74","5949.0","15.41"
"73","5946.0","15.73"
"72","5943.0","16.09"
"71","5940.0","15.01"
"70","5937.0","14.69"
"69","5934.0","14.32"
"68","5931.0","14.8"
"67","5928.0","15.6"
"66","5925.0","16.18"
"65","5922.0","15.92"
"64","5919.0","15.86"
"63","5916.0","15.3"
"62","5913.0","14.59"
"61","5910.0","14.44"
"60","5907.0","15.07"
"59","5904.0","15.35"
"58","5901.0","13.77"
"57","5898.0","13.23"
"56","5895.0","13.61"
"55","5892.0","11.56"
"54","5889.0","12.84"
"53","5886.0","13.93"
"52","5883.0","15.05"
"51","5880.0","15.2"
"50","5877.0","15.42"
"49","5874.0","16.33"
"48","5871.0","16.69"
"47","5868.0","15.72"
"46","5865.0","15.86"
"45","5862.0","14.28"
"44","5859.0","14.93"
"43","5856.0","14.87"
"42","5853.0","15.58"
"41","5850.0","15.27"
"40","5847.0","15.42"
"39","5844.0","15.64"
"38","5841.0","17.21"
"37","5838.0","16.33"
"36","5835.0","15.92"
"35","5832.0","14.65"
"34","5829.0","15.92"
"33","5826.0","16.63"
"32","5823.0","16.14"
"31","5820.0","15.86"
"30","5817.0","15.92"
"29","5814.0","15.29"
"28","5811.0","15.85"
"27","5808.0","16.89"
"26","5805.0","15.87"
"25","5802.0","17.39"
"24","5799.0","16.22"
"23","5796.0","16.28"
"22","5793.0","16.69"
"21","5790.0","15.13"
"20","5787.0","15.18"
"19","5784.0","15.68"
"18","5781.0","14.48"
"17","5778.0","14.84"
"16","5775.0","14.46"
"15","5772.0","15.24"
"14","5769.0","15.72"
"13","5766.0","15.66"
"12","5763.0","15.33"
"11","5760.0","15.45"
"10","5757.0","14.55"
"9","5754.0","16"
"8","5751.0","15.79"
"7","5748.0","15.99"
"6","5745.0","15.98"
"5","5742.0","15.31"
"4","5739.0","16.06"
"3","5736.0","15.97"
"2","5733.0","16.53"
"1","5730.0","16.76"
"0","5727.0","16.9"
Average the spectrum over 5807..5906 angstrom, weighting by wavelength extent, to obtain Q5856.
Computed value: 15.2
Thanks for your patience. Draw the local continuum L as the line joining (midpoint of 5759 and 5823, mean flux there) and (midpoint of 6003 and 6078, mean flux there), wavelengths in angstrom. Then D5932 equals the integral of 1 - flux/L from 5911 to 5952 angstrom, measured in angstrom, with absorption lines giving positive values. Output 1.3 angstrom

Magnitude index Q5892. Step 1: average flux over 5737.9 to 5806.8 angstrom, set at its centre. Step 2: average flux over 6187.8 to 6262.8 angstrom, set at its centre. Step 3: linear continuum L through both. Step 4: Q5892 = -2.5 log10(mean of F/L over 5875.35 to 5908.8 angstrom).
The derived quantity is 0.08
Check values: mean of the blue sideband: 15.6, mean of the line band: 14.1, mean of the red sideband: 14.2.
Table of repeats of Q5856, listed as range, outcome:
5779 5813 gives 15.9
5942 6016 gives 15.8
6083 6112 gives 15.4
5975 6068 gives 15.8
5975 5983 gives 15.9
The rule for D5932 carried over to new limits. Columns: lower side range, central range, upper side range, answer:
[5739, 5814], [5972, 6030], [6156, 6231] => -2.5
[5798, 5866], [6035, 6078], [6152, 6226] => -2.9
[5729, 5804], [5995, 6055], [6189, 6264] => -3.9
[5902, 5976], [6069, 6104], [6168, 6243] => -1.5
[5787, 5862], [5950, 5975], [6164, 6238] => -1.4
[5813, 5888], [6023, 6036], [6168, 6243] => -0.5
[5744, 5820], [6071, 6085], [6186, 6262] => -1.4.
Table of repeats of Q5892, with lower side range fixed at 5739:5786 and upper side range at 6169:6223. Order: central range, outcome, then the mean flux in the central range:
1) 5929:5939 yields 0.03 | 14.7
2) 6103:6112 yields -0.07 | 15.7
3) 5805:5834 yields -0.04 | 15.9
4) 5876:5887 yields 0.02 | 14.9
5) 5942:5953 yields -0.04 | 15.6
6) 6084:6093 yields 0.01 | 14.6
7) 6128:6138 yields -0.03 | 15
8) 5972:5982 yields -0.09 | 16.2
